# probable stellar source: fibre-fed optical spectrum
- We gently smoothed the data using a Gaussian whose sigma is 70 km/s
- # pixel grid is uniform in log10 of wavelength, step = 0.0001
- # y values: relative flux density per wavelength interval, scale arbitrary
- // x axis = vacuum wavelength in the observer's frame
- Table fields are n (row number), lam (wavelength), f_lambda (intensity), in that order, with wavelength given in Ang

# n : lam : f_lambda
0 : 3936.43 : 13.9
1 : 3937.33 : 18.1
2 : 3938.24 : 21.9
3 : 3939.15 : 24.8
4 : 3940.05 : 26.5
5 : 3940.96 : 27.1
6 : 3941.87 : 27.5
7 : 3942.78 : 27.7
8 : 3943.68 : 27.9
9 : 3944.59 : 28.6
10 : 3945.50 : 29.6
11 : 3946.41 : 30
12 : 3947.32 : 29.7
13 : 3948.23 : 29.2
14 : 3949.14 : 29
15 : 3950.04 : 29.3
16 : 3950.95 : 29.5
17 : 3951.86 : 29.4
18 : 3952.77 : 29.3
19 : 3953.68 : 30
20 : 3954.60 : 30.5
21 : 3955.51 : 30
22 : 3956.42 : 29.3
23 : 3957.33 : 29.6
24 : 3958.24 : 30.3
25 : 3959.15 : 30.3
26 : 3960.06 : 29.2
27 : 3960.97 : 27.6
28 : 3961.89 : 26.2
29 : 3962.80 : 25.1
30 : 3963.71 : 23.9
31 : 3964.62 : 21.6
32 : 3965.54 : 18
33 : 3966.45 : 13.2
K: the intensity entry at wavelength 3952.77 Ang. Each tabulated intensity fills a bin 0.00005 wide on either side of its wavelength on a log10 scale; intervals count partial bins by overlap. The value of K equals 29.3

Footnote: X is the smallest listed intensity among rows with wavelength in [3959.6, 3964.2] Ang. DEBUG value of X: 23.9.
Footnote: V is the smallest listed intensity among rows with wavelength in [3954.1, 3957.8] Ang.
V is 29.3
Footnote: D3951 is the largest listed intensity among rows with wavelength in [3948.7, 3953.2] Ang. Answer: 29.5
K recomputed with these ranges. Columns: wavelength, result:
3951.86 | 29.4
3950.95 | 29.5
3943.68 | 27.9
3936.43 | 13.9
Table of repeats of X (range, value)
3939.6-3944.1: 26.5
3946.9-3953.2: 29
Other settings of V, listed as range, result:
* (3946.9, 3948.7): 29.2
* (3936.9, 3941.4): 18.1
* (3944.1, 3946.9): 28.6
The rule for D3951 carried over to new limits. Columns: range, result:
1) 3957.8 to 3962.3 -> 30.3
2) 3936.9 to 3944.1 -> 27.9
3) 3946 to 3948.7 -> 30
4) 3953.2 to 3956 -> 30.5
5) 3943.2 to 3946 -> 29.6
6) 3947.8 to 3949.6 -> 29.2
